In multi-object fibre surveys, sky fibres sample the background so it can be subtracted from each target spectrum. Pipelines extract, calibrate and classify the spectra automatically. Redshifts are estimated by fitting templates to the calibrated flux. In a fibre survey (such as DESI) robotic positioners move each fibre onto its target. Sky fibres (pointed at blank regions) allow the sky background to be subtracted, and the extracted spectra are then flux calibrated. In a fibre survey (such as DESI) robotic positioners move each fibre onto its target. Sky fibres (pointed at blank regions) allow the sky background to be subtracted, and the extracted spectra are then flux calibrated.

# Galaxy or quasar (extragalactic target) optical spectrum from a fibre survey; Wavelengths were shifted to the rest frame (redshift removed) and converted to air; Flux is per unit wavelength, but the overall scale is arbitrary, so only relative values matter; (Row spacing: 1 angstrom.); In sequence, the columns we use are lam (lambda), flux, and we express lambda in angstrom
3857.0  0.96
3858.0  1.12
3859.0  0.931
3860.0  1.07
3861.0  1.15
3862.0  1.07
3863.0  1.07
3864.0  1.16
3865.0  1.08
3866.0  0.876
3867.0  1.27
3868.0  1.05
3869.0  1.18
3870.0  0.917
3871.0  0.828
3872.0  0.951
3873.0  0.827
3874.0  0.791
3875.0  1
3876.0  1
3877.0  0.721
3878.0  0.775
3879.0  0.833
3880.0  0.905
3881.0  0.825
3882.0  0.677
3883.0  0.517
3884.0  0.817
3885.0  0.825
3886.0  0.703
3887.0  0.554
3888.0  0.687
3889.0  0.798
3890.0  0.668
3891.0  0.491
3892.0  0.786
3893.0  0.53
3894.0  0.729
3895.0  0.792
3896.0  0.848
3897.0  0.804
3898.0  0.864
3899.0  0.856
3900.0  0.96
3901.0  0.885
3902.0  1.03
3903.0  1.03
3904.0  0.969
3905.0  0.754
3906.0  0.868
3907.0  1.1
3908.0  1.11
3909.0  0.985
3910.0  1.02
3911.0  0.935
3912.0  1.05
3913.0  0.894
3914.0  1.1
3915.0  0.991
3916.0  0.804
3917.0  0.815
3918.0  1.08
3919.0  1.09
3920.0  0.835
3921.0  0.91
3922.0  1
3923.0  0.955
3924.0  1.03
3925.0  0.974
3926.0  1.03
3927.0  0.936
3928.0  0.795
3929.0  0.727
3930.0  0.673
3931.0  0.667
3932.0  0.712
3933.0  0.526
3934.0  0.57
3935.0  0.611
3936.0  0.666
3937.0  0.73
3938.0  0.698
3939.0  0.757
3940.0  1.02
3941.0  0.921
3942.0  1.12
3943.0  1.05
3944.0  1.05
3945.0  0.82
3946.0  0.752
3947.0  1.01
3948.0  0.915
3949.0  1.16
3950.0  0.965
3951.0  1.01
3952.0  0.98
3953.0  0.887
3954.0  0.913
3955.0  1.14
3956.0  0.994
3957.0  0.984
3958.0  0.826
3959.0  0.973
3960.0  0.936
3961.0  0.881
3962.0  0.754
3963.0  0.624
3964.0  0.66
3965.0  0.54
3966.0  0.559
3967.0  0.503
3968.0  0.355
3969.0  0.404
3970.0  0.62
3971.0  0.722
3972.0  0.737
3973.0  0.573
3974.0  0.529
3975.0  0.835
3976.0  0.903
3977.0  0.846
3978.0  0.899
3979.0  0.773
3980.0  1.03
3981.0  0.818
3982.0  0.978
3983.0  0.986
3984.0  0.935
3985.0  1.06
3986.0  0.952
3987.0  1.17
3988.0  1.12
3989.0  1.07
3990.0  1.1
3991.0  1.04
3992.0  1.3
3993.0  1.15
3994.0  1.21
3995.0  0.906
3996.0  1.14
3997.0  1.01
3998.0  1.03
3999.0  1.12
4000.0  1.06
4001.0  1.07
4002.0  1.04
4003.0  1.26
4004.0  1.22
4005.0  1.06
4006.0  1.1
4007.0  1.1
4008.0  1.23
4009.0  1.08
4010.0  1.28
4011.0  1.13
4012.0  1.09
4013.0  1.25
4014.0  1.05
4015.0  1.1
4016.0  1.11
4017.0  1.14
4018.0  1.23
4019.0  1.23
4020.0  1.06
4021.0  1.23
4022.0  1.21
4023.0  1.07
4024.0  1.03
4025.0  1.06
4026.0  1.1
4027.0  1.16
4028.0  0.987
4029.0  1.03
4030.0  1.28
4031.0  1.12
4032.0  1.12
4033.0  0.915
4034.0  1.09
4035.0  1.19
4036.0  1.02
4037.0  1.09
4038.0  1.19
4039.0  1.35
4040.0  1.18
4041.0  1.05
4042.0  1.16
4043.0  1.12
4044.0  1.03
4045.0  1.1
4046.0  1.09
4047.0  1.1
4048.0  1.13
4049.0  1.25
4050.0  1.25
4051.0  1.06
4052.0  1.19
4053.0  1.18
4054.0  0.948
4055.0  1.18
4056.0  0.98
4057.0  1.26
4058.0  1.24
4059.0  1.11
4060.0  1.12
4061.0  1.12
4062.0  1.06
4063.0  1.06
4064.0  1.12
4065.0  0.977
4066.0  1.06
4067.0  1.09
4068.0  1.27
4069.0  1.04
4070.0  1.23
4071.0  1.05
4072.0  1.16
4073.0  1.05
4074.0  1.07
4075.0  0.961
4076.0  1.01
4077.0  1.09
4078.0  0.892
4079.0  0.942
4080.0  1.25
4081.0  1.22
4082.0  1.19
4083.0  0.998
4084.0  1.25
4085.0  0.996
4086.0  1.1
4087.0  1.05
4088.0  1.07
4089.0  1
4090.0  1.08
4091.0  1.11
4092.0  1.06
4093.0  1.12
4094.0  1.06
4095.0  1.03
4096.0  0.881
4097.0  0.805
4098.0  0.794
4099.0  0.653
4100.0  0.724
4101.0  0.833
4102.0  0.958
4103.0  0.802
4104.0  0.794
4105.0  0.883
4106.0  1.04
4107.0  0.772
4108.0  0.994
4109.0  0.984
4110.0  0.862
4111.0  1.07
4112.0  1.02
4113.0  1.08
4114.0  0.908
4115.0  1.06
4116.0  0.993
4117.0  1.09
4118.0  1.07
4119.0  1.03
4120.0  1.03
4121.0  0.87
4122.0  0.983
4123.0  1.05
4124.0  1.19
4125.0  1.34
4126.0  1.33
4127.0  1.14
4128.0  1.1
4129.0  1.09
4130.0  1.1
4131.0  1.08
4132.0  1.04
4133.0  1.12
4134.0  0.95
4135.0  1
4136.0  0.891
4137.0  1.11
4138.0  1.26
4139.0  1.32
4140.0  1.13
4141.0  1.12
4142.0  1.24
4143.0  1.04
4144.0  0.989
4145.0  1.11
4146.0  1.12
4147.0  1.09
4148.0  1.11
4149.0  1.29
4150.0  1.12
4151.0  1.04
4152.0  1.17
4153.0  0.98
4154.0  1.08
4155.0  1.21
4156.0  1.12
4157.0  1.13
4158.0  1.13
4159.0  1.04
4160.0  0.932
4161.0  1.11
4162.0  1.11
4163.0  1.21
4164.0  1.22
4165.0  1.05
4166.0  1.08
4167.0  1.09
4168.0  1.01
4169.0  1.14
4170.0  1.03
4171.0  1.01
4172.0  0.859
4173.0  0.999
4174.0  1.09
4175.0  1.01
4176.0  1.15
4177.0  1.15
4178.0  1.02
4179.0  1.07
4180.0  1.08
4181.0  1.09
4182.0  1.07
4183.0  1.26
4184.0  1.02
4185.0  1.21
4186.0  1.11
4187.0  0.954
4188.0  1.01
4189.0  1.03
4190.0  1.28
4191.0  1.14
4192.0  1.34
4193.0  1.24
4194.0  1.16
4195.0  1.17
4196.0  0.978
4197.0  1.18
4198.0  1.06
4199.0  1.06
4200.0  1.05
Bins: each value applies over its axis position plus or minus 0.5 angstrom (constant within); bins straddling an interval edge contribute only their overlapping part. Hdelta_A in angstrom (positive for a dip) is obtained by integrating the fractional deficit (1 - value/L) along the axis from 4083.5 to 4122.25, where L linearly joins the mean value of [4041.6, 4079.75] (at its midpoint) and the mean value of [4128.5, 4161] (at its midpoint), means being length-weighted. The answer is 4.48 angstrom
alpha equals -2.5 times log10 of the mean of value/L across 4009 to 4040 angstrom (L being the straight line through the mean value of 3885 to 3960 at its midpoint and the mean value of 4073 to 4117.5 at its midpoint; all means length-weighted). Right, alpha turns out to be -0.196 mag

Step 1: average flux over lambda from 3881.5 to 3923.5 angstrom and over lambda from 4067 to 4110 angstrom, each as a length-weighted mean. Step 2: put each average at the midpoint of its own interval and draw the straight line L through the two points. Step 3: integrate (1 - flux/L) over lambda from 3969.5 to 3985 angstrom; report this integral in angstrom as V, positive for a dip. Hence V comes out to 1.7 angstrom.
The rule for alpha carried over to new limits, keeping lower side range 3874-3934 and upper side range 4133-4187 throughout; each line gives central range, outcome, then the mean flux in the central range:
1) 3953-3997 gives 0.055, 0.873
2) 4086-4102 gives 0.080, 0.956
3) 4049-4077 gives -0.111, 1.11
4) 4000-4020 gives -0.200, 1.14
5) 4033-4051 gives -0.156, 1.13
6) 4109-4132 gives -0.010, 1.07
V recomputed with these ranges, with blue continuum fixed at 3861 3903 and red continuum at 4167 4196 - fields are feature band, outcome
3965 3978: 4.1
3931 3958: 0.9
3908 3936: 0.3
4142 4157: -0.6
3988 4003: -2.3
